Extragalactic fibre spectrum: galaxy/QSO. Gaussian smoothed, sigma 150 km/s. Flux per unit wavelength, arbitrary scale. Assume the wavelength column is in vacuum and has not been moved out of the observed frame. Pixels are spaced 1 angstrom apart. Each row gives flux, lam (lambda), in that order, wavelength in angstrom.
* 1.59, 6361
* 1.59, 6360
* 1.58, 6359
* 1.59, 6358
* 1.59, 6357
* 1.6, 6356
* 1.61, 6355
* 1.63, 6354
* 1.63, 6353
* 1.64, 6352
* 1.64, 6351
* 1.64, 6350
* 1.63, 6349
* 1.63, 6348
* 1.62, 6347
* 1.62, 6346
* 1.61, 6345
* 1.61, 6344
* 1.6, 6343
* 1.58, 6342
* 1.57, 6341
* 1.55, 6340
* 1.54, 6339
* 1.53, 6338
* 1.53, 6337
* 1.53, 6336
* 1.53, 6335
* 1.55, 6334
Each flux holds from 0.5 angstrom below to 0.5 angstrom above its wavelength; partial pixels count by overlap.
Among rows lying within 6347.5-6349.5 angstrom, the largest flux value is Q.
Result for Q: 1.63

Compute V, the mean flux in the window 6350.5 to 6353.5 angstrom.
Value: 1.64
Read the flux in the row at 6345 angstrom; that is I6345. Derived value 1.61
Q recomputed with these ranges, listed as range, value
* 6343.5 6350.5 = 1.64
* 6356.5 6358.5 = 1.59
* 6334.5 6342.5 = 1.58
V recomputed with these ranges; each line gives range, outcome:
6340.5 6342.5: 1.58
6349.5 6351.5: 1.64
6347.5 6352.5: 1.64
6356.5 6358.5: 1.59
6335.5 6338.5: 1.53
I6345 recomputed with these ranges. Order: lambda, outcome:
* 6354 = 1.63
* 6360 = 1.59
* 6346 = 1.62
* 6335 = 1.53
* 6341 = 1.57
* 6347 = 1.62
